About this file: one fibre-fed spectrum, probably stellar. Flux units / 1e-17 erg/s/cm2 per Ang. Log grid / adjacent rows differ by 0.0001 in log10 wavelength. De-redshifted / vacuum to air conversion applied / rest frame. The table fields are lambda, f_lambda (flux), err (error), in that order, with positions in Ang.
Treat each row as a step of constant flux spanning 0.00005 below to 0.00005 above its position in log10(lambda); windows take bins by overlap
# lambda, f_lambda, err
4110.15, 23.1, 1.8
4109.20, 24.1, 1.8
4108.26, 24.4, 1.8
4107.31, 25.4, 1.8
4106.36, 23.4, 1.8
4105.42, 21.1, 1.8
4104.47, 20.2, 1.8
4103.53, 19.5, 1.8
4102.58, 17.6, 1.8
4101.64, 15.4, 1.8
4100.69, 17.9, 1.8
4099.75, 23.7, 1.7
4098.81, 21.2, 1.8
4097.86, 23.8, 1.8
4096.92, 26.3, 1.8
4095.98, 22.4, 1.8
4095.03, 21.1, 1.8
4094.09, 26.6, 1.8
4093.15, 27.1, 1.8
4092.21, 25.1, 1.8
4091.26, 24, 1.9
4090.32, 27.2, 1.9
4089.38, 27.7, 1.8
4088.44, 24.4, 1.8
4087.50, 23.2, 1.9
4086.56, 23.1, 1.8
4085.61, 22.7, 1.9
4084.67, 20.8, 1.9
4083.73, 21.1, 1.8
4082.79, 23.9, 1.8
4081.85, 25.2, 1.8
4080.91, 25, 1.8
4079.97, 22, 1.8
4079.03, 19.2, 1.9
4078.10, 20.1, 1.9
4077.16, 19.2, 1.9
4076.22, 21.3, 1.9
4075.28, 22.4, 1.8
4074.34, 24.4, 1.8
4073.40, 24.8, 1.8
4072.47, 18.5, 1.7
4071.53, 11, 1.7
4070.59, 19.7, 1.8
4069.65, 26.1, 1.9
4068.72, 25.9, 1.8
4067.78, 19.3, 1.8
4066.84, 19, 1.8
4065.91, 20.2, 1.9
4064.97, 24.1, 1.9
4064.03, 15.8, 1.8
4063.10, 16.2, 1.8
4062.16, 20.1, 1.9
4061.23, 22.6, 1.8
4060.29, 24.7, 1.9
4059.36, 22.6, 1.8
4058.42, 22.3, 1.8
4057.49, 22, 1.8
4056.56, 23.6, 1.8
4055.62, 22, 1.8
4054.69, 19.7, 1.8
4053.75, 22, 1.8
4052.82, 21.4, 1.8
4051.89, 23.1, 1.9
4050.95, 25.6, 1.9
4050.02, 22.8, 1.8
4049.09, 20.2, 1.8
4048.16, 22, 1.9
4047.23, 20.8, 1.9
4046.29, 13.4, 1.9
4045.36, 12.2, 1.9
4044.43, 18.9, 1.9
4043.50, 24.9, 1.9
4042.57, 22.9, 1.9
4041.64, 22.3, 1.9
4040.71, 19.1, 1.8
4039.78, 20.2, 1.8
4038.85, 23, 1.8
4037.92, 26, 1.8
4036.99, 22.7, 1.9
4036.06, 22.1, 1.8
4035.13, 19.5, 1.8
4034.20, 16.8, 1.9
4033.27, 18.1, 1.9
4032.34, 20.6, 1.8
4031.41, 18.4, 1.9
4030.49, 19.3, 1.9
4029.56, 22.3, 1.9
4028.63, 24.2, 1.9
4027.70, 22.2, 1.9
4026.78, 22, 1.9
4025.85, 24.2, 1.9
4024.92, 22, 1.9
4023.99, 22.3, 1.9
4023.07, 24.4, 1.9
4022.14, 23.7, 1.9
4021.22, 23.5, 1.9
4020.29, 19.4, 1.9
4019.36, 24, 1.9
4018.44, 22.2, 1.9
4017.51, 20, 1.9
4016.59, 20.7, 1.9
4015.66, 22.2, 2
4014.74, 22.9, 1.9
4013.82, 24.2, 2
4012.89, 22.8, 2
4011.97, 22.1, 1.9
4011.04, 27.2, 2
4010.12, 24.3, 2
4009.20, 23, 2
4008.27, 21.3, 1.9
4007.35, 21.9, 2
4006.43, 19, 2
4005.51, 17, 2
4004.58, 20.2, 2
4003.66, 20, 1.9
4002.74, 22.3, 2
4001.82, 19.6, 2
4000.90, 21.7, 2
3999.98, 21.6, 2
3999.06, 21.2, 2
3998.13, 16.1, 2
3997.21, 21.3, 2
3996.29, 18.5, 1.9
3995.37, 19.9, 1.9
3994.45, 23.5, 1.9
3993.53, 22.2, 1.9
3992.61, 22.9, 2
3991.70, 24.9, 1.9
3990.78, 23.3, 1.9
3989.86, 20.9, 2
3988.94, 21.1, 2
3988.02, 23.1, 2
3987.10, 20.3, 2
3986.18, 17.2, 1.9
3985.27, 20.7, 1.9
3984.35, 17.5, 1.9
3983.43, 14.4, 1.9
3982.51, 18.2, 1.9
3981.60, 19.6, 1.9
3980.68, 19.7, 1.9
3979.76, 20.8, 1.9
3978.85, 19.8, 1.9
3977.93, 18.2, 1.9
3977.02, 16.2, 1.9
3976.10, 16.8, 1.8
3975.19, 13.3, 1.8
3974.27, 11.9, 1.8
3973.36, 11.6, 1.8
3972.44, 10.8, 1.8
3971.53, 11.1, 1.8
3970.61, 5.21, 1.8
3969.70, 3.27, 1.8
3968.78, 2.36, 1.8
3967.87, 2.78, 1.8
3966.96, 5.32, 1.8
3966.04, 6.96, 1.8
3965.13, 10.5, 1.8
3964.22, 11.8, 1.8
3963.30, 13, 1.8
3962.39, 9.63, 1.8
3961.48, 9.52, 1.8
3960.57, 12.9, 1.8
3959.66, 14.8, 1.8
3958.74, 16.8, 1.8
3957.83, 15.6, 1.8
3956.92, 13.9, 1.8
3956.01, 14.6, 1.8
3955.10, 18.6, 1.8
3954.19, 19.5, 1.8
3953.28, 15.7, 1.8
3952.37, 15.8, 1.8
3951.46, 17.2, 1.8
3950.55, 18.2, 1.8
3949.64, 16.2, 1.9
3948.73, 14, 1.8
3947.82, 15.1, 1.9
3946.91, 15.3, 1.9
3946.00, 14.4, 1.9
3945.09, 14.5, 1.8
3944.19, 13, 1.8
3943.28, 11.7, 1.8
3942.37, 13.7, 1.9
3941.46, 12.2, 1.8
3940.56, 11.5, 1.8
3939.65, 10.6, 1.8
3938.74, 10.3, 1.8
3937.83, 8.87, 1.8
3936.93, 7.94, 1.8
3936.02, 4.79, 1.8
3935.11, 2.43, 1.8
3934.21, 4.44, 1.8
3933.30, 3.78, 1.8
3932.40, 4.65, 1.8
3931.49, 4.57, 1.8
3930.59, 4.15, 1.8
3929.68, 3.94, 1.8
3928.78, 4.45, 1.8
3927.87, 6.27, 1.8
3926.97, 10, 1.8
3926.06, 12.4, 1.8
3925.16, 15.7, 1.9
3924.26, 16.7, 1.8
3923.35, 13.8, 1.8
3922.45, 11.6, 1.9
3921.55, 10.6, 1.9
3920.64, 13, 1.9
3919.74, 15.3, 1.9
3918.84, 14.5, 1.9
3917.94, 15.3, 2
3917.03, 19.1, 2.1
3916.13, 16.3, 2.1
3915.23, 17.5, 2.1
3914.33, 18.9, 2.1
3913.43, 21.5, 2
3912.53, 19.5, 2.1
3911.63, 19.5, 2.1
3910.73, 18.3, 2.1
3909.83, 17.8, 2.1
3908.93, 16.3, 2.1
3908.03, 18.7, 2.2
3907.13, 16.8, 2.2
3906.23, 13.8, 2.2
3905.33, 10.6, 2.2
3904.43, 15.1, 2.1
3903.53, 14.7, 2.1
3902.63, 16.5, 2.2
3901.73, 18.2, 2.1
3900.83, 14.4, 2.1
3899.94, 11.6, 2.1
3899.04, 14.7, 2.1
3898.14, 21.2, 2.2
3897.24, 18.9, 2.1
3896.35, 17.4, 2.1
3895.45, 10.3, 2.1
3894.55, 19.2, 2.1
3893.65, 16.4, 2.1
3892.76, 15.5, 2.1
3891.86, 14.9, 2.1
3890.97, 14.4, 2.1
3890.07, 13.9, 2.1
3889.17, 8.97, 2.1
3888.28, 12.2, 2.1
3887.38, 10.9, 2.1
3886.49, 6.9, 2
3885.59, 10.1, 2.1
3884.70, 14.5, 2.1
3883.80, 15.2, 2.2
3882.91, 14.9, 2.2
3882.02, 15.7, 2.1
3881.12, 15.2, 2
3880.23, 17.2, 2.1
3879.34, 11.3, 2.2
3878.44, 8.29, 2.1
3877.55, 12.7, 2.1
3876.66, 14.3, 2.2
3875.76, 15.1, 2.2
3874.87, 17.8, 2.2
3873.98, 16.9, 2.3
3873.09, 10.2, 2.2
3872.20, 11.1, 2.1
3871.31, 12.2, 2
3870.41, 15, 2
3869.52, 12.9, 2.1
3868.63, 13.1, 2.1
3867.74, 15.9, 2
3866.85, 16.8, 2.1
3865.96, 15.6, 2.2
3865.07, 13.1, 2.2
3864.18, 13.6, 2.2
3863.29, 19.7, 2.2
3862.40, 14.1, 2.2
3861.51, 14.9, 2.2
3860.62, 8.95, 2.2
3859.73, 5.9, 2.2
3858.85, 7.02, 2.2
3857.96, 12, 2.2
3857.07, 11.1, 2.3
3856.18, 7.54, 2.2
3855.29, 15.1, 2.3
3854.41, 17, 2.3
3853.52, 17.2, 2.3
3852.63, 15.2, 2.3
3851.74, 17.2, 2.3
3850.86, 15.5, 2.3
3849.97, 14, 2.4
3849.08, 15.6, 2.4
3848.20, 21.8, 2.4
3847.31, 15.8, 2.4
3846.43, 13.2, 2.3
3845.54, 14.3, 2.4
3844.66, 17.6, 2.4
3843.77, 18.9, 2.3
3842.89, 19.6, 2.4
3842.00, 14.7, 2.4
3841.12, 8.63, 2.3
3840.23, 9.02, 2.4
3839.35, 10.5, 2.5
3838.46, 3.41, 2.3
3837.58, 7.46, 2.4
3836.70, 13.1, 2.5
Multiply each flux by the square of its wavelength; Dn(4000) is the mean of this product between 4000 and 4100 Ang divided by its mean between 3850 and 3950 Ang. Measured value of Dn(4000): 1.77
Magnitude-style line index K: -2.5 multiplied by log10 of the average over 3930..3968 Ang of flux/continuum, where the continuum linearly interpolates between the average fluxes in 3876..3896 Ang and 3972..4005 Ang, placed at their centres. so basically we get 0.426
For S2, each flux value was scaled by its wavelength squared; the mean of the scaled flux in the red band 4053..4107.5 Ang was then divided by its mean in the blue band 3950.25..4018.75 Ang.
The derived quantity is 1.32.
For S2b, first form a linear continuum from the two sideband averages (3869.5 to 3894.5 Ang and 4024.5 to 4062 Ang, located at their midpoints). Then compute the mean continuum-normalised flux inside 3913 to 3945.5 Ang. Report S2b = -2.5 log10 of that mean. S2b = 0.37 mag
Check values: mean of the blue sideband 13.5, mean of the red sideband 21.4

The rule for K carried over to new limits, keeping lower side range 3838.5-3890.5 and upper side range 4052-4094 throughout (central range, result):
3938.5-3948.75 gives 0.28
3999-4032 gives -0.11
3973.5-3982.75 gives 0.06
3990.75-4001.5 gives -0.13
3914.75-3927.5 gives 0.11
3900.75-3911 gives -0.04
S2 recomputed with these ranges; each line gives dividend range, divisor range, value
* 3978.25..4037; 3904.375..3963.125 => 1.67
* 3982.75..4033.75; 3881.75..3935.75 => 1.67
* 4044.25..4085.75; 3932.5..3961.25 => 1.76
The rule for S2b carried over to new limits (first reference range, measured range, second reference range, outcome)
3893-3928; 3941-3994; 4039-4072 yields 0.18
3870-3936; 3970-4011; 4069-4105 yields -0.08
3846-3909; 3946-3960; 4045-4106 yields 0.07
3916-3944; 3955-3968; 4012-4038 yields 0.17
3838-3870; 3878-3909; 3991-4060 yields 0.09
